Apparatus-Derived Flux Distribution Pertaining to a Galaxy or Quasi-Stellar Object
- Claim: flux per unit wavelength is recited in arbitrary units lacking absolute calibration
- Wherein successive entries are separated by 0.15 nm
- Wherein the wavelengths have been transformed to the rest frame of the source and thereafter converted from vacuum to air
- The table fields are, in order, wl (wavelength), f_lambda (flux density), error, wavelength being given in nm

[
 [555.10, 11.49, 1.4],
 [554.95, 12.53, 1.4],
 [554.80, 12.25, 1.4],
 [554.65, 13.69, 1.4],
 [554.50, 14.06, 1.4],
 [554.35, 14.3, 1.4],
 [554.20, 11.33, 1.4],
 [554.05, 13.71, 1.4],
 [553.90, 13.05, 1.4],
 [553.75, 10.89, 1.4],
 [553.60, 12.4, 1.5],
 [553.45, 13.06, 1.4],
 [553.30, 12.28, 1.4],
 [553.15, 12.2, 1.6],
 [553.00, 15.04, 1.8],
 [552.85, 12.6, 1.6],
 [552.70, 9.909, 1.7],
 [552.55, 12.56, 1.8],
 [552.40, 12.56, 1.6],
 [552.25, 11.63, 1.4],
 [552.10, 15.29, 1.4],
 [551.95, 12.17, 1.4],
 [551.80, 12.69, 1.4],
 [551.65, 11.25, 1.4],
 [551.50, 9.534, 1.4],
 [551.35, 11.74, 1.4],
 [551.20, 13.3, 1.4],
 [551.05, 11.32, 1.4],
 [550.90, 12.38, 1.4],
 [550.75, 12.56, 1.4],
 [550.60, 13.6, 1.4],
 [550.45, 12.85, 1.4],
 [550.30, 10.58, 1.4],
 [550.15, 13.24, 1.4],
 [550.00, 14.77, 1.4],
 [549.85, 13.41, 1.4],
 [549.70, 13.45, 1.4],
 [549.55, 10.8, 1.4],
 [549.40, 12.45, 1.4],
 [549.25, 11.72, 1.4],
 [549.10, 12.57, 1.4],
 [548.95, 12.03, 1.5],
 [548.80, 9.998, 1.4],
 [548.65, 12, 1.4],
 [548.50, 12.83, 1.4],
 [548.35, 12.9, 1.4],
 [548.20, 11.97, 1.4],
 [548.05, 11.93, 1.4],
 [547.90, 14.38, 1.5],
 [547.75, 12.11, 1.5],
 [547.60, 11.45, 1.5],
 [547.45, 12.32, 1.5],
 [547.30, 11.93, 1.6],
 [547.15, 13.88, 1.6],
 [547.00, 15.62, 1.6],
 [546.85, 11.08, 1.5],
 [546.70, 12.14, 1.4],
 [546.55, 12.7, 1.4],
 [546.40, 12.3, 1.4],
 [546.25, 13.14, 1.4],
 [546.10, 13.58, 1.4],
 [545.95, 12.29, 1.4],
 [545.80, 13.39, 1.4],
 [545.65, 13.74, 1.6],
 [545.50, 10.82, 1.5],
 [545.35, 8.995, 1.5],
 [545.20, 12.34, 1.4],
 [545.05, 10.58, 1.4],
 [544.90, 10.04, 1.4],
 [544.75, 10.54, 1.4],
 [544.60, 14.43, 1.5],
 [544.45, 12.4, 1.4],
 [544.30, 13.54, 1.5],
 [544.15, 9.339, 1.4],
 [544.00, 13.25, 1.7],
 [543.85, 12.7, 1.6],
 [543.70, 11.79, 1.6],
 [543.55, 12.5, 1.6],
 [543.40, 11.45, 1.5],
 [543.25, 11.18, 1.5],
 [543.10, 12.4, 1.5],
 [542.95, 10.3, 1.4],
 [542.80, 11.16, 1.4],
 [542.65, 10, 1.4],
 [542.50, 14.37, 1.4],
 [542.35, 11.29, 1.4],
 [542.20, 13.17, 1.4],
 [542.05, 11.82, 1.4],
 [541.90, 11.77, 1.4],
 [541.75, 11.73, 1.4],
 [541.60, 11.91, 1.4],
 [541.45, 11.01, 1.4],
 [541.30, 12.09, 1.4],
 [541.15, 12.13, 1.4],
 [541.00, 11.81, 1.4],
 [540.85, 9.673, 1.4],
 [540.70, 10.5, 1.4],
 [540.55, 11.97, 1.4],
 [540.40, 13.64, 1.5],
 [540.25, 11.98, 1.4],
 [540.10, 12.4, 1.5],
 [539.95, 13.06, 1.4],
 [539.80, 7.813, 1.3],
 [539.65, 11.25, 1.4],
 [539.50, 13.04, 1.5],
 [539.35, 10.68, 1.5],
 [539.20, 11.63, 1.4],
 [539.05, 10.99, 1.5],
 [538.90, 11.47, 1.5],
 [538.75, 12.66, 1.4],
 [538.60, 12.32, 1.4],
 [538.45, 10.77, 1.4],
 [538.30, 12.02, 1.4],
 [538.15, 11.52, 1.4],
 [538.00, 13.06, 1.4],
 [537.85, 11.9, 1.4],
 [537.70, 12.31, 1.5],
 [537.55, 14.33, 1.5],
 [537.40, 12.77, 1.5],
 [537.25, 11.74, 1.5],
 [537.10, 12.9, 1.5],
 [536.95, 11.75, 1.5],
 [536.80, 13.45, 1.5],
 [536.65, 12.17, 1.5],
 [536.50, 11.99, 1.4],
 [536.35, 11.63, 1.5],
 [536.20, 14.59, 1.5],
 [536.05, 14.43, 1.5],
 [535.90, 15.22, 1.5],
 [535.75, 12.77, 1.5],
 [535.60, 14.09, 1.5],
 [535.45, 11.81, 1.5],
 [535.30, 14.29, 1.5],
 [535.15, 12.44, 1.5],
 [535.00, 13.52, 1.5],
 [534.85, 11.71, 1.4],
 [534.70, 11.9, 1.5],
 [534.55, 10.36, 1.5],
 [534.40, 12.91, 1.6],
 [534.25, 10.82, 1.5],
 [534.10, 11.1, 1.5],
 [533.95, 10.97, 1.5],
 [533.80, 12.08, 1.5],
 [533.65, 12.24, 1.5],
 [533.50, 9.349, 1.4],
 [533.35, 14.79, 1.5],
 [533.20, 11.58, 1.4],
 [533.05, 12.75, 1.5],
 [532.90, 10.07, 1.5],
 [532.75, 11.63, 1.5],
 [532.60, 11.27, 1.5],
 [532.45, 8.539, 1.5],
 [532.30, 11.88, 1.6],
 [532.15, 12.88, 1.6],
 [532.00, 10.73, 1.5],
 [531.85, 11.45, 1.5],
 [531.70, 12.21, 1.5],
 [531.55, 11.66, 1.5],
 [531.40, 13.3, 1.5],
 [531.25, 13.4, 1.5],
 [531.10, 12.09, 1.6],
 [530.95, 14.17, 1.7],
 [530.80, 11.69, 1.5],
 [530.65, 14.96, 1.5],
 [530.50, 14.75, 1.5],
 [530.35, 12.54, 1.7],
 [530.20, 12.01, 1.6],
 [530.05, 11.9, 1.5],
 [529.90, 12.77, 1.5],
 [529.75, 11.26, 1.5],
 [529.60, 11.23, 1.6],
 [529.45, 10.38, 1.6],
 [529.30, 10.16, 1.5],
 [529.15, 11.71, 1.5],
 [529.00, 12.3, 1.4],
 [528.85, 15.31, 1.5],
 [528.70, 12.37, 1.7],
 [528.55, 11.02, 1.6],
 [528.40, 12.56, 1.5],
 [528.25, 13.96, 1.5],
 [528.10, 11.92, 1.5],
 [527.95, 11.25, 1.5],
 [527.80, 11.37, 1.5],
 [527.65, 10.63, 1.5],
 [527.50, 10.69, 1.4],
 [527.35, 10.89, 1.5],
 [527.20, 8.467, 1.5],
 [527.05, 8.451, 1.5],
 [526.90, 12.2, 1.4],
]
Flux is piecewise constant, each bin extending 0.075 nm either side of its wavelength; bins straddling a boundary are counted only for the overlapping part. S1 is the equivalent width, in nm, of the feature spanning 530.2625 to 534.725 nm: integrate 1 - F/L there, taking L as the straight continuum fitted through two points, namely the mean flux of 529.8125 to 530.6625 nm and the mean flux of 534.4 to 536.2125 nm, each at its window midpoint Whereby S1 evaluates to 0.35 nm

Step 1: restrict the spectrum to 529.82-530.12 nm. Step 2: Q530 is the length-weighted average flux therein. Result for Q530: 12.3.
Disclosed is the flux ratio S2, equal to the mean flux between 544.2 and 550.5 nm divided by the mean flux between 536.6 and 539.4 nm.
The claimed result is 1.02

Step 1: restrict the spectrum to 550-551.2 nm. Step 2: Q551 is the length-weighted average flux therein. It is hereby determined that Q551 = 12.6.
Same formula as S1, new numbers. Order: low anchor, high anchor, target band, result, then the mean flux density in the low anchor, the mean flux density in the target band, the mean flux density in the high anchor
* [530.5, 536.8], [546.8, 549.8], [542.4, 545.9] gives 0.163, 12.3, 11.8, 12.4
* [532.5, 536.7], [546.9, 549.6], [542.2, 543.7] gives 0.077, 12.3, 11.7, 12.4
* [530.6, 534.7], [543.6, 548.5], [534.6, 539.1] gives -0.229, 11.9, 12.6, 12.3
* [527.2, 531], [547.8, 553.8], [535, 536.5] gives -0.153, 12.1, 13.4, 12.4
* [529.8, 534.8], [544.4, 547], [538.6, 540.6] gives 0.053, 12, 11.8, 12.1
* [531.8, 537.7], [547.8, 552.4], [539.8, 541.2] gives 0.069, 12.2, 11.7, 12.4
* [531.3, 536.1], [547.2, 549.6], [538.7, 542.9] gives 0.151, 12.1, 11.7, 12.1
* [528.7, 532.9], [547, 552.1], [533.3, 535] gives 0.067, 12.1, 11.7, 12.4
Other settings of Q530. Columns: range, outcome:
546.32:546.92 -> 12.1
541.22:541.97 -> 11.7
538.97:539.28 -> 11.3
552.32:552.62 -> 12.5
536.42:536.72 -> 12.1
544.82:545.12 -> 10.3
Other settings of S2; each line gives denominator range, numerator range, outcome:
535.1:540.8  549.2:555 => 1.02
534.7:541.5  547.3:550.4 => 1.01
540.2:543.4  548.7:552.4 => 1.05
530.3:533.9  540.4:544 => 0.97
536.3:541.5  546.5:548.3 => 1.06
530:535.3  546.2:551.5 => 1.03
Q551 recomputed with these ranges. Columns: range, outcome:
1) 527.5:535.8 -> 12.1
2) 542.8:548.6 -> 12.2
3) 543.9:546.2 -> 12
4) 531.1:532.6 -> 11.8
